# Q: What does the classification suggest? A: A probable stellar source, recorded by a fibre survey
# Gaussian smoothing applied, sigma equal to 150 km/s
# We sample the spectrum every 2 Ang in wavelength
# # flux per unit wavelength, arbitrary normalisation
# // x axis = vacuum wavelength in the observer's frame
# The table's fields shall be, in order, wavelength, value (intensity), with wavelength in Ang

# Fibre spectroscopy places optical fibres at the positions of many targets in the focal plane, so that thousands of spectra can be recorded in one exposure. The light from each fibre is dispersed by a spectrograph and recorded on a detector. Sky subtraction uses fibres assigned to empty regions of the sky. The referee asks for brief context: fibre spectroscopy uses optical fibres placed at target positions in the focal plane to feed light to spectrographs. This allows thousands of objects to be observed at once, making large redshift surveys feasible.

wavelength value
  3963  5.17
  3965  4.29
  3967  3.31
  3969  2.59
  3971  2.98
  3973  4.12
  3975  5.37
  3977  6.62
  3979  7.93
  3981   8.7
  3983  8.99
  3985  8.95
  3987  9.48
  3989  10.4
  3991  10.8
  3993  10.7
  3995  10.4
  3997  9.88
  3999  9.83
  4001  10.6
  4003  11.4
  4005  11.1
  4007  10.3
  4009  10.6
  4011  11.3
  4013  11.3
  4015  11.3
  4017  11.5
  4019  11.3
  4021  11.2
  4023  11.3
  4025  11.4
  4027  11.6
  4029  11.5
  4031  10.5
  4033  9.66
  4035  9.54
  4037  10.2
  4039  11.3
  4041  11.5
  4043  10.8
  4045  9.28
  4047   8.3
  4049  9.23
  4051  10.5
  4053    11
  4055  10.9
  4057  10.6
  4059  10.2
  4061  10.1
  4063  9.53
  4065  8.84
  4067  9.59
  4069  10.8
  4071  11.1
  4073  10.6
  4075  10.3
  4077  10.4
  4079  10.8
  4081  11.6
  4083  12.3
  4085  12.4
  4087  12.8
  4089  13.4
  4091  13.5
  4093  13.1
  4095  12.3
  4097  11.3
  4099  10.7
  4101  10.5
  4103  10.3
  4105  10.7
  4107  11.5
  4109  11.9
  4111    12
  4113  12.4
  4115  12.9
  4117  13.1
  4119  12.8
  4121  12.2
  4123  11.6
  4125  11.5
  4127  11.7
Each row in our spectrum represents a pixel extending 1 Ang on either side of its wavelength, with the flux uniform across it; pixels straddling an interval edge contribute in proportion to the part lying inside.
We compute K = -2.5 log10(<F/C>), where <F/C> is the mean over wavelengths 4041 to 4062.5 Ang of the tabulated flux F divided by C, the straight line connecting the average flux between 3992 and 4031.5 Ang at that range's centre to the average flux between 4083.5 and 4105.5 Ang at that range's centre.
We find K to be 0.130 mag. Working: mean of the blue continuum 11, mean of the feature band 10.1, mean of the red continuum 11.9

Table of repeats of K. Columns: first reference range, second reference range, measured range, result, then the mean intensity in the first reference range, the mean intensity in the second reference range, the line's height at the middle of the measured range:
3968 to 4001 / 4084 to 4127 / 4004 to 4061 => -0.12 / 8.06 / 12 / 9.64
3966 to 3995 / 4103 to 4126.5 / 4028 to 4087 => -0.06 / 7.32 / 12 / 9.99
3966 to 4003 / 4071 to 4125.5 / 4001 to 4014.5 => -0.25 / 7.96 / 11.8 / 8.75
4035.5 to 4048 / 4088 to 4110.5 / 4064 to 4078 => 0.08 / 10.2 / 11.8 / 11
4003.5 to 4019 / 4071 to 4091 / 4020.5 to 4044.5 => 0.04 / 11.1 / 11.7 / 11.3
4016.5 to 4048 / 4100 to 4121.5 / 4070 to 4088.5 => 0.00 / 10.7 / 11.8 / 11.4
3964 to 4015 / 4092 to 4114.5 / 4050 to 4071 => 0.02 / 8.53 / 11.5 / 10.4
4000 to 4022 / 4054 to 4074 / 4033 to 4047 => 0.04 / 11.1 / 10.2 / 10.6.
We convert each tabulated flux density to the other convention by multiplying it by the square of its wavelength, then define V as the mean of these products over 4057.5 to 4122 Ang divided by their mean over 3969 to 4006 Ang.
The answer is 1.4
